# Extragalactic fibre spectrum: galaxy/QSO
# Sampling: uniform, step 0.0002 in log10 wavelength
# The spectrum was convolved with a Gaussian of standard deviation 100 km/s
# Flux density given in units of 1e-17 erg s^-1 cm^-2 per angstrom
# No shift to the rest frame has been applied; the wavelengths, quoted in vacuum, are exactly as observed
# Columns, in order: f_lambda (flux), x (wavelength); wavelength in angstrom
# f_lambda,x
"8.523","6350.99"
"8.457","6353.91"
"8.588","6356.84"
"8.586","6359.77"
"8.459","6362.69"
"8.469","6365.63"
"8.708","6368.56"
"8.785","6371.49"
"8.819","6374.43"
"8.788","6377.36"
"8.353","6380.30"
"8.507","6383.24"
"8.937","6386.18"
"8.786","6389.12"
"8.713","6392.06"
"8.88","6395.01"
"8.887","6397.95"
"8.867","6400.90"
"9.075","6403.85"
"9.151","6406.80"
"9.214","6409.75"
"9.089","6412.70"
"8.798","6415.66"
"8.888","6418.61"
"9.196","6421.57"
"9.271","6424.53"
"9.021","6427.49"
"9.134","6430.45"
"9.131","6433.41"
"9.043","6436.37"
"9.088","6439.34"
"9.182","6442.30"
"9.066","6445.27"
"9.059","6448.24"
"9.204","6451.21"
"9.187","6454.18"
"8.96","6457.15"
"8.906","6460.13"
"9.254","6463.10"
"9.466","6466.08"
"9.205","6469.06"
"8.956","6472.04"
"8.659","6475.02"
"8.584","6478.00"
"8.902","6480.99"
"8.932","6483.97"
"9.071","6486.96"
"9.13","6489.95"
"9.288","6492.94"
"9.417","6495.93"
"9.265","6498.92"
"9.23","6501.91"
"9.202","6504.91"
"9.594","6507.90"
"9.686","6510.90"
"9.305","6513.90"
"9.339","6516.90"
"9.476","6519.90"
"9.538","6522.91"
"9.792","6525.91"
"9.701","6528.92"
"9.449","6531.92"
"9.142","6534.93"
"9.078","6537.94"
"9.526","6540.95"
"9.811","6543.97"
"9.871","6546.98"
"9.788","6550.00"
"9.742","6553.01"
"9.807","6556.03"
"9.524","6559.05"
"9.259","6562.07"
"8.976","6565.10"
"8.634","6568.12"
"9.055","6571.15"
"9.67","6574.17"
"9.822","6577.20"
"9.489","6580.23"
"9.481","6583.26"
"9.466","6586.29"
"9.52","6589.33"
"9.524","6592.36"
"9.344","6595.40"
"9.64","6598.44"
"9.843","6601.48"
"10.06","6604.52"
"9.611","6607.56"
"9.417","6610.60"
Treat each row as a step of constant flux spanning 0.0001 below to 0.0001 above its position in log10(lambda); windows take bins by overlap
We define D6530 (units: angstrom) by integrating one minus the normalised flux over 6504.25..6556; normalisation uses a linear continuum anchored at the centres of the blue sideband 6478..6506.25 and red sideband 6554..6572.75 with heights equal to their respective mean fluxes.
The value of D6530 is -2.1 angstrom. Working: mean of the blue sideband 9.13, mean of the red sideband 9.23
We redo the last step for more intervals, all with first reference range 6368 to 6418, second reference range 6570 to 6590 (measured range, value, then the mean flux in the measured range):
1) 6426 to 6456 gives -0.3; 9.11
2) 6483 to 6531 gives -0.7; 9.38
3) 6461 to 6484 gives 0.3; 9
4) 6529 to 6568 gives -0.3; 9.48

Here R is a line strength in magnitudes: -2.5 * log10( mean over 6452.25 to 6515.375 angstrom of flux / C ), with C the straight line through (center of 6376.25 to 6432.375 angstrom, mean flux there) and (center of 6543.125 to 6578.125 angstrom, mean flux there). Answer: 0.01 mag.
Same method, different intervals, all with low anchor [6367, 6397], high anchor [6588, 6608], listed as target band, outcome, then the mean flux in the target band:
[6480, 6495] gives 0.01 mag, 9.08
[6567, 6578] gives 0.03 mag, 9.29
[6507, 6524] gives -0.02 mag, 9.48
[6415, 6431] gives -0.02 mag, 9.06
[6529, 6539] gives 0.01 mag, 9.3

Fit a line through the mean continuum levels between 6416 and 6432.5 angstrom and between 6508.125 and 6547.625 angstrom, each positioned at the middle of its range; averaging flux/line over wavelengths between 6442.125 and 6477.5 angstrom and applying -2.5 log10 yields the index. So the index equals 0.02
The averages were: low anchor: 9.08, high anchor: 9.51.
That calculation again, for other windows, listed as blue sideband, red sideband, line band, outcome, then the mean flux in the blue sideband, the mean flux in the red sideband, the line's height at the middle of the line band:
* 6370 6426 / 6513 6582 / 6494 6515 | -0.01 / 8.89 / 9.47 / 9.31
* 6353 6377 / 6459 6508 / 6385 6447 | -0.02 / 8.62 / 9.11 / 8.83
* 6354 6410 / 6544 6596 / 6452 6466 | -0.01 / 8.75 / 9.48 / 9.05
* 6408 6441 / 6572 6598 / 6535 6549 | -0.01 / 9.08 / 9.53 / 9.41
